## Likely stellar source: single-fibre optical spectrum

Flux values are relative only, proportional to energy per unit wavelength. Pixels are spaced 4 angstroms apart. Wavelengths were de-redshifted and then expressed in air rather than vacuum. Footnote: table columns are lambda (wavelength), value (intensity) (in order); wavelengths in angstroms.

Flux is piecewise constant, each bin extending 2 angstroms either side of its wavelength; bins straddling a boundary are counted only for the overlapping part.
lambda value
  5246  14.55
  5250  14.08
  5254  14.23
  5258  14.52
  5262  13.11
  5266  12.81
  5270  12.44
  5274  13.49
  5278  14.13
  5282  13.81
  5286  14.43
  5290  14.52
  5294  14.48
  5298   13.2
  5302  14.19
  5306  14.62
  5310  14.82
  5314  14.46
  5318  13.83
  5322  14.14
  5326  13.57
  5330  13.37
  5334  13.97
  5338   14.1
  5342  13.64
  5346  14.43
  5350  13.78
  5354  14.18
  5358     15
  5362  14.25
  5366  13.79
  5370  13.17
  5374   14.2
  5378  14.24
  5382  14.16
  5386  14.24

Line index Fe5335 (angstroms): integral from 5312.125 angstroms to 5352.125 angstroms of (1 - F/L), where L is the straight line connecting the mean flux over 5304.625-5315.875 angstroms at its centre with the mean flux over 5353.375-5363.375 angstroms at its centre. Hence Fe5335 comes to 1.81 angstroms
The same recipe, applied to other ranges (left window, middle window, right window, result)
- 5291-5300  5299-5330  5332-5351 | -0.44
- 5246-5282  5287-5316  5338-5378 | -1.06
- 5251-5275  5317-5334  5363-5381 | -0.06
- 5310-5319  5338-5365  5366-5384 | -0.21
